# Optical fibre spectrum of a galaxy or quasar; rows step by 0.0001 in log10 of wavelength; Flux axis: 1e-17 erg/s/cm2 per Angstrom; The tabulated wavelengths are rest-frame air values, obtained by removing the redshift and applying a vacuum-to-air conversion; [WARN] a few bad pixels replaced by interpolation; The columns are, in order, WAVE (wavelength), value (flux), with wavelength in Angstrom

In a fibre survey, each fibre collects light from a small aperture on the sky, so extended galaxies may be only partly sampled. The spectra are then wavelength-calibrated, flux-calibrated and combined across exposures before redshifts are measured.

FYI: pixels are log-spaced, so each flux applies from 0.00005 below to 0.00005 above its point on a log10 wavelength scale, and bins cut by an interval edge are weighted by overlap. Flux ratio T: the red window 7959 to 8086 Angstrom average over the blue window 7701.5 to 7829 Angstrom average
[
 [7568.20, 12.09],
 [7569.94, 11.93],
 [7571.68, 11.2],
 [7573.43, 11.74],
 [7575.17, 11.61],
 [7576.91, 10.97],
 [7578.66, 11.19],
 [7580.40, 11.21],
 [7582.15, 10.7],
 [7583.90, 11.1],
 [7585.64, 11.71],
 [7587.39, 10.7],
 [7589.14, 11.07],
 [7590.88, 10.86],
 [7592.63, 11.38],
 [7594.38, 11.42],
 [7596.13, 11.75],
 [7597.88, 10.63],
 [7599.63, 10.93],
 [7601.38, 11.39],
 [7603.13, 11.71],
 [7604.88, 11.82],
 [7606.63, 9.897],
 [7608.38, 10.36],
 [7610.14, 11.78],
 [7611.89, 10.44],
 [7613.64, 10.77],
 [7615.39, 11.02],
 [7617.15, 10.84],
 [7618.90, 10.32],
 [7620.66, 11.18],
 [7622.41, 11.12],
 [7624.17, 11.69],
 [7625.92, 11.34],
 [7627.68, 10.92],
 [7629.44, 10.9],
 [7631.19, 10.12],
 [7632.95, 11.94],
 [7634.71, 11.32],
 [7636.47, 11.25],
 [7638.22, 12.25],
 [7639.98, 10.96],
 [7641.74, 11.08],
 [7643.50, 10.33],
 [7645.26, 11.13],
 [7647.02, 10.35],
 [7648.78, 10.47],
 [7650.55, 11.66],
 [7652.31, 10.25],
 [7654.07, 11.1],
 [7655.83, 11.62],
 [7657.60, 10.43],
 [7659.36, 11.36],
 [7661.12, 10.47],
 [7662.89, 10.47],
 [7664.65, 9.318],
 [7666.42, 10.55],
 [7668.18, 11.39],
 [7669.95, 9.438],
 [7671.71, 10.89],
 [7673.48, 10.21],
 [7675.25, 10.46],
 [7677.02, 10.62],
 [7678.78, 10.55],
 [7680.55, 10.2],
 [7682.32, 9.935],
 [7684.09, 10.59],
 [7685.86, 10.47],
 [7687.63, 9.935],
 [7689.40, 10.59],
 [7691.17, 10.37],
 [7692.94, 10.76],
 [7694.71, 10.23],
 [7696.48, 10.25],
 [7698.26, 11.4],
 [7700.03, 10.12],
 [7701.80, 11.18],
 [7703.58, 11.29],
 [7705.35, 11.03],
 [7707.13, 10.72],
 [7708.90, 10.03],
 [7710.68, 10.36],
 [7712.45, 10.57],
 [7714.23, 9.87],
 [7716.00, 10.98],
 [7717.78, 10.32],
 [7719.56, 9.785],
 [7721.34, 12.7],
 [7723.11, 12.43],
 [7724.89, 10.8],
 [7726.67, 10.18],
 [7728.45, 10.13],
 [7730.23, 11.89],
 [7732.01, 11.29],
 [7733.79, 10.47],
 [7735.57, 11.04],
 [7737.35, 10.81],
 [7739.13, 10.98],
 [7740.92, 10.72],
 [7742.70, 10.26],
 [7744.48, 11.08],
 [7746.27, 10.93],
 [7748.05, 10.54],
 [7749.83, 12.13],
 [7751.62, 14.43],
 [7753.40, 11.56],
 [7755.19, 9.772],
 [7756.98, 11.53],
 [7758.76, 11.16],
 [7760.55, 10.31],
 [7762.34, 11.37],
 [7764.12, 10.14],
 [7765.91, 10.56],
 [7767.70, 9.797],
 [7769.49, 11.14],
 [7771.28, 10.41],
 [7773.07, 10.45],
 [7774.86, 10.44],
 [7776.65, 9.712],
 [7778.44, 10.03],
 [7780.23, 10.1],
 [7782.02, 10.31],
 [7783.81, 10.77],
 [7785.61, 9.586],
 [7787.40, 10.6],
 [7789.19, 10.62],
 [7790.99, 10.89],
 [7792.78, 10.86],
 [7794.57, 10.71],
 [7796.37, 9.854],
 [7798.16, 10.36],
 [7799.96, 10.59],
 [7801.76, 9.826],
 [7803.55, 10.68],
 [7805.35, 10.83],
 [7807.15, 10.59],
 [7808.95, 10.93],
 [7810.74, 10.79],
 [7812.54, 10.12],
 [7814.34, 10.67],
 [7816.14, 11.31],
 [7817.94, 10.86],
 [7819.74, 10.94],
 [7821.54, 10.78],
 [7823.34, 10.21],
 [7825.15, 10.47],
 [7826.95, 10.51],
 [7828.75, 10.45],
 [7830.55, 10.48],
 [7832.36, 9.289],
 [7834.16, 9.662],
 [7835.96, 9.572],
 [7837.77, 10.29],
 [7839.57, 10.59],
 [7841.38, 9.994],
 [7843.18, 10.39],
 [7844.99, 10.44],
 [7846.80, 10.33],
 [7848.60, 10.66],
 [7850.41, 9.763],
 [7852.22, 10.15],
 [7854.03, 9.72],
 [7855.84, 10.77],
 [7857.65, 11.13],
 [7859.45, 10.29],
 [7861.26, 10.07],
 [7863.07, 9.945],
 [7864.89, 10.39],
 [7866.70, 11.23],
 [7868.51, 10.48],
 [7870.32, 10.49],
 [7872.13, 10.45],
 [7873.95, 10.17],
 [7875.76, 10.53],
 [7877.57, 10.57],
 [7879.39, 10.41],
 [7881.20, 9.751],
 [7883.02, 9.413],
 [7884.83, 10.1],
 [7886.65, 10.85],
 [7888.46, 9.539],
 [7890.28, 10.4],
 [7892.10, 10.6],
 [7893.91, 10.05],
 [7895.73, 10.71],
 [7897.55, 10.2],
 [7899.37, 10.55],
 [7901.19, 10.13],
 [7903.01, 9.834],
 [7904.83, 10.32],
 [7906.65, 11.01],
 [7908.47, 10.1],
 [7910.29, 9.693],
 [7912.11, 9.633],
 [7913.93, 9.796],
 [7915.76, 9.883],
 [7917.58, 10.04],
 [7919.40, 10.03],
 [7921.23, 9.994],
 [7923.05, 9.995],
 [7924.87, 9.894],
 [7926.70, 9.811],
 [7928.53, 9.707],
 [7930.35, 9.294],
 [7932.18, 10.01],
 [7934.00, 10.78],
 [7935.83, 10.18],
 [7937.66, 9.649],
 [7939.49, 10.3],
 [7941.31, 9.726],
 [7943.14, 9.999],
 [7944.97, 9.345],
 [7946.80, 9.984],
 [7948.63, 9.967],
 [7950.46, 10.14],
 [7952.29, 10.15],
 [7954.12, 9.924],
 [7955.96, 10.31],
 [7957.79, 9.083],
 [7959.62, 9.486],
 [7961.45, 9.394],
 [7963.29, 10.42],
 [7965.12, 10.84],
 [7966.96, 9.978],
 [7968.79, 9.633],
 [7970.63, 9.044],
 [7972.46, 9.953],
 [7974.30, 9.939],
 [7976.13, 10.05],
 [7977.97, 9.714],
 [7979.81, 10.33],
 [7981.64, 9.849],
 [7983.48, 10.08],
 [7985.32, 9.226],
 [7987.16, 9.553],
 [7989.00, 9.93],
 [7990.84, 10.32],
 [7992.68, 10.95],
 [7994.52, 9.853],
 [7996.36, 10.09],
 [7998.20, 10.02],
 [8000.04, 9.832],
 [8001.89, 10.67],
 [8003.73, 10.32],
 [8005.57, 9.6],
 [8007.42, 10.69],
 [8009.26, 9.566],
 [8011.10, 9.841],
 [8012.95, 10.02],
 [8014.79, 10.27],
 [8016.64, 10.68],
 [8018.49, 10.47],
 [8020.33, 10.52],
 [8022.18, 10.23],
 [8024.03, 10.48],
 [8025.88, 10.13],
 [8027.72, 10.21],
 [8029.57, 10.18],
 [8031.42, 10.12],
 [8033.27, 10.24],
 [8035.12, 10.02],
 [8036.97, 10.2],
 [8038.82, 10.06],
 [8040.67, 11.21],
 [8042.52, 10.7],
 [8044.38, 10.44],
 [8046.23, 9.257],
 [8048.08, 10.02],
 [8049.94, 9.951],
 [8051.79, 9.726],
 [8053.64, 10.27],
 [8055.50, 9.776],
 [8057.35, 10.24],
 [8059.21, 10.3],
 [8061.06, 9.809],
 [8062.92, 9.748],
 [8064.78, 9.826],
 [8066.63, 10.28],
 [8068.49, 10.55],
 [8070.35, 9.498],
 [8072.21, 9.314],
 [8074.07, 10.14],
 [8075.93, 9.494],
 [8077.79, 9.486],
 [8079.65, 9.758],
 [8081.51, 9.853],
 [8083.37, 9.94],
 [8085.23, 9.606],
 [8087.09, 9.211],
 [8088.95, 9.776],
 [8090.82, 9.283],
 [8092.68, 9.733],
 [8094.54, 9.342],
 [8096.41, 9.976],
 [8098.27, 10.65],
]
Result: 0.94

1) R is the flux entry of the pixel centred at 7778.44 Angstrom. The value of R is 10.03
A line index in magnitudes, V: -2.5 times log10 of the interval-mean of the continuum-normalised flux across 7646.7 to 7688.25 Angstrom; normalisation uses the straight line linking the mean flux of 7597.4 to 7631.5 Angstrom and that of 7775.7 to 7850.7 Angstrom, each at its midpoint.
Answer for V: 0.03 mag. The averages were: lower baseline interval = 11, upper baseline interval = 10.4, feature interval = 10.5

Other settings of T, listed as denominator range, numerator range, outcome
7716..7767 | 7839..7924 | 0.93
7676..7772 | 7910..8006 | 0.92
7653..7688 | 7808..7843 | 0.99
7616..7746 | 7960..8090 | 0.93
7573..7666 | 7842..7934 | 0.93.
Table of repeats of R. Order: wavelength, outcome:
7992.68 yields 10.95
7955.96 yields 10.31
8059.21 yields 10.3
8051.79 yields 9.726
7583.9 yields 11.1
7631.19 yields 10.12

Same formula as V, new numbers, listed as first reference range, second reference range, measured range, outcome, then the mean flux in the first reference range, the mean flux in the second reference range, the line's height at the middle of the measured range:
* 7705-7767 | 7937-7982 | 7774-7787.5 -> 0.058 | 10.9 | 9.89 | 10.7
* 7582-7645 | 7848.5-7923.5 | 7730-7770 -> -0.037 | 11.1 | 10.2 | 10.7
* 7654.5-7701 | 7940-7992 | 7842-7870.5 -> -0.029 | 10.5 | 9.88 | 10.1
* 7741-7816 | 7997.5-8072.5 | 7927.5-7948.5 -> 0.046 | 10.7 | 10.1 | 10.3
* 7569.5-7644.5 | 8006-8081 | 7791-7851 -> 0.020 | 11.1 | 10.1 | 10.6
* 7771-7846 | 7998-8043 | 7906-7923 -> 0.034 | 10.4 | 10.3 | 10.3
